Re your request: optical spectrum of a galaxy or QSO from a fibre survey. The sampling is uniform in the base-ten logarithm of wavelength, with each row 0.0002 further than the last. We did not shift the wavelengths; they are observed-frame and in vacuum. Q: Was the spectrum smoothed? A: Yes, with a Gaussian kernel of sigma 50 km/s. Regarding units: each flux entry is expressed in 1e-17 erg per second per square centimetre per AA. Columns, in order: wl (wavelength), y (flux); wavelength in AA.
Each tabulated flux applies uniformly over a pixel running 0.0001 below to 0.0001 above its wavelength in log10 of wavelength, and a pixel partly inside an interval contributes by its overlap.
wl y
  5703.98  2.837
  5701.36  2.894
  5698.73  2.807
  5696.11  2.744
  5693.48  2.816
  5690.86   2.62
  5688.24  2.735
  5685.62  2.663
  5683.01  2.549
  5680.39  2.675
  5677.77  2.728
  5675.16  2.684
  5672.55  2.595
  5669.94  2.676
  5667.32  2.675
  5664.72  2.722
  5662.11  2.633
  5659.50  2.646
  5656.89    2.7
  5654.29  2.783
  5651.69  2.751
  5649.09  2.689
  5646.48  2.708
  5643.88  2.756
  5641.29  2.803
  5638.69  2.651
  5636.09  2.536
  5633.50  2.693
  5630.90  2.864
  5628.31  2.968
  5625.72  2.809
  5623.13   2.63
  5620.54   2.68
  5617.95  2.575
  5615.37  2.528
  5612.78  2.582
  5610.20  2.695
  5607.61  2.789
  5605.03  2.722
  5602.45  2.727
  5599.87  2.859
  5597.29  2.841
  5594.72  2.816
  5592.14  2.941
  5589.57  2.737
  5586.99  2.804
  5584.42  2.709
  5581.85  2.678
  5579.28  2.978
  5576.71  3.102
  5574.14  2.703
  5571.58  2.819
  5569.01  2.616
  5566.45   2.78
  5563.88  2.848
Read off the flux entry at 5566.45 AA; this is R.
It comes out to 2.78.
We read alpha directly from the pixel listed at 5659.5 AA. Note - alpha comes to 2.646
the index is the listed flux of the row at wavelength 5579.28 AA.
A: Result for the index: 2.978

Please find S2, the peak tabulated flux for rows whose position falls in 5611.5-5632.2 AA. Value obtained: 2.968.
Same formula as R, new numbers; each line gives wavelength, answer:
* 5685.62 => 2.663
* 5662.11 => 2.633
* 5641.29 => 2.803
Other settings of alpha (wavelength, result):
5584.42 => 2.709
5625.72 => 2.809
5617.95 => 2.575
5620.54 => 2.68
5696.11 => 2.744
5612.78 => 2.582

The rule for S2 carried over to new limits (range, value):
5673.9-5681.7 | 2.728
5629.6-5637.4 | 2.864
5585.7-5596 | 2.941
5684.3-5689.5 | 2.735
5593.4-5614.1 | 2.859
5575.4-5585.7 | 3.102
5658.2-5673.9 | 2.722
